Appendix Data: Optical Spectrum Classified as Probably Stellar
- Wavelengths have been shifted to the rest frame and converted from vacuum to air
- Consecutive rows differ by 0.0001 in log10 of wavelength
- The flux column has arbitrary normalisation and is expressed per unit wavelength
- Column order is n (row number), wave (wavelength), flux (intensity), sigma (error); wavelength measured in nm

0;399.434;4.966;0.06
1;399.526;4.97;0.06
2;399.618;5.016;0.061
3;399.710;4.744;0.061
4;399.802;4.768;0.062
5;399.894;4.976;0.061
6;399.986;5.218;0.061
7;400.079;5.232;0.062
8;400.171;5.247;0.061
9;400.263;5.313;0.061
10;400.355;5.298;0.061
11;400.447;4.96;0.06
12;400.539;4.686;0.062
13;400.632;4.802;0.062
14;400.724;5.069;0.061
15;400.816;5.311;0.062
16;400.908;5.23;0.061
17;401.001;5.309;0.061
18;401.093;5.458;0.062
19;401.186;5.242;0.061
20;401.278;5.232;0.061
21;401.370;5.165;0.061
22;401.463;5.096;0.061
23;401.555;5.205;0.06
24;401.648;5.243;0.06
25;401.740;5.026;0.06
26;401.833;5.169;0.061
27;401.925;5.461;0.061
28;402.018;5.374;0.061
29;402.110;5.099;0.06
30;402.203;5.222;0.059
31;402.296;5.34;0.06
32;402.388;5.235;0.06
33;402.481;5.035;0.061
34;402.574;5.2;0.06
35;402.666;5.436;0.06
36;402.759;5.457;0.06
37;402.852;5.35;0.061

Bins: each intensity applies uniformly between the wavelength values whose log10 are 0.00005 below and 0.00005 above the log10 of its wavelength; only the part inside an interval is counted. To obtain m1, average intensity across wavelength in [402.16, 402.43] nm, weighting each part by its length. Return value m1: 5.27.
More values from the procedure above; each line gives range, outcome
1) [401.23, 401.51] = 5.18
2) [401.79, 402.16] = 5.28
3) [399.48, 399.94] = 4.9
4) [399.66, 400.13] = 4.99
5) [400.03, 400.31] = 5.26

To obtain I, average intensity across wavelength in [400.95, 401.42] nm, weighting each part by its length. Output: 5.27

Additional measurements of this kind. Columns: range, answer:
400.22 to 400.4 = 5.31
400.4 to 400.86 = 4.97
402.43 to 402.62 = 5.11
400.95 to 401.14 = 5.35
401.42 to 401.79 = 5.14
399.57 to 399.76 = 4.88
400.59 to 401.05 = 5.16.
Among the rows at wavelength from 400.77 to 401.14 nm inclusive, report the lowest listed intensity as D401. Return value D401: 5.23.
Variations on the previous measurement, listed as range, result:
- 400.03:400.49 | 4.96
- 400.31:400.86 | 4.686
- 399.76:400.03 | 4.768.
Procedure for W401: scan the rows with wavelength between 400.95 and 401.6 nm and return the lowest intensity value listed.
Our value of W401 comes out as 5.096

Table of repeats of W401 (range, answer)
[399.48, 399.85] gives 4.744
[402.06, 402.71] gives 5.035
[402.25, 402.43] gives 5.235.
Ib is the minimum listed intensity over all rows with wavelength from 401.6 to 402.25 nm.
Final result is 5.026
